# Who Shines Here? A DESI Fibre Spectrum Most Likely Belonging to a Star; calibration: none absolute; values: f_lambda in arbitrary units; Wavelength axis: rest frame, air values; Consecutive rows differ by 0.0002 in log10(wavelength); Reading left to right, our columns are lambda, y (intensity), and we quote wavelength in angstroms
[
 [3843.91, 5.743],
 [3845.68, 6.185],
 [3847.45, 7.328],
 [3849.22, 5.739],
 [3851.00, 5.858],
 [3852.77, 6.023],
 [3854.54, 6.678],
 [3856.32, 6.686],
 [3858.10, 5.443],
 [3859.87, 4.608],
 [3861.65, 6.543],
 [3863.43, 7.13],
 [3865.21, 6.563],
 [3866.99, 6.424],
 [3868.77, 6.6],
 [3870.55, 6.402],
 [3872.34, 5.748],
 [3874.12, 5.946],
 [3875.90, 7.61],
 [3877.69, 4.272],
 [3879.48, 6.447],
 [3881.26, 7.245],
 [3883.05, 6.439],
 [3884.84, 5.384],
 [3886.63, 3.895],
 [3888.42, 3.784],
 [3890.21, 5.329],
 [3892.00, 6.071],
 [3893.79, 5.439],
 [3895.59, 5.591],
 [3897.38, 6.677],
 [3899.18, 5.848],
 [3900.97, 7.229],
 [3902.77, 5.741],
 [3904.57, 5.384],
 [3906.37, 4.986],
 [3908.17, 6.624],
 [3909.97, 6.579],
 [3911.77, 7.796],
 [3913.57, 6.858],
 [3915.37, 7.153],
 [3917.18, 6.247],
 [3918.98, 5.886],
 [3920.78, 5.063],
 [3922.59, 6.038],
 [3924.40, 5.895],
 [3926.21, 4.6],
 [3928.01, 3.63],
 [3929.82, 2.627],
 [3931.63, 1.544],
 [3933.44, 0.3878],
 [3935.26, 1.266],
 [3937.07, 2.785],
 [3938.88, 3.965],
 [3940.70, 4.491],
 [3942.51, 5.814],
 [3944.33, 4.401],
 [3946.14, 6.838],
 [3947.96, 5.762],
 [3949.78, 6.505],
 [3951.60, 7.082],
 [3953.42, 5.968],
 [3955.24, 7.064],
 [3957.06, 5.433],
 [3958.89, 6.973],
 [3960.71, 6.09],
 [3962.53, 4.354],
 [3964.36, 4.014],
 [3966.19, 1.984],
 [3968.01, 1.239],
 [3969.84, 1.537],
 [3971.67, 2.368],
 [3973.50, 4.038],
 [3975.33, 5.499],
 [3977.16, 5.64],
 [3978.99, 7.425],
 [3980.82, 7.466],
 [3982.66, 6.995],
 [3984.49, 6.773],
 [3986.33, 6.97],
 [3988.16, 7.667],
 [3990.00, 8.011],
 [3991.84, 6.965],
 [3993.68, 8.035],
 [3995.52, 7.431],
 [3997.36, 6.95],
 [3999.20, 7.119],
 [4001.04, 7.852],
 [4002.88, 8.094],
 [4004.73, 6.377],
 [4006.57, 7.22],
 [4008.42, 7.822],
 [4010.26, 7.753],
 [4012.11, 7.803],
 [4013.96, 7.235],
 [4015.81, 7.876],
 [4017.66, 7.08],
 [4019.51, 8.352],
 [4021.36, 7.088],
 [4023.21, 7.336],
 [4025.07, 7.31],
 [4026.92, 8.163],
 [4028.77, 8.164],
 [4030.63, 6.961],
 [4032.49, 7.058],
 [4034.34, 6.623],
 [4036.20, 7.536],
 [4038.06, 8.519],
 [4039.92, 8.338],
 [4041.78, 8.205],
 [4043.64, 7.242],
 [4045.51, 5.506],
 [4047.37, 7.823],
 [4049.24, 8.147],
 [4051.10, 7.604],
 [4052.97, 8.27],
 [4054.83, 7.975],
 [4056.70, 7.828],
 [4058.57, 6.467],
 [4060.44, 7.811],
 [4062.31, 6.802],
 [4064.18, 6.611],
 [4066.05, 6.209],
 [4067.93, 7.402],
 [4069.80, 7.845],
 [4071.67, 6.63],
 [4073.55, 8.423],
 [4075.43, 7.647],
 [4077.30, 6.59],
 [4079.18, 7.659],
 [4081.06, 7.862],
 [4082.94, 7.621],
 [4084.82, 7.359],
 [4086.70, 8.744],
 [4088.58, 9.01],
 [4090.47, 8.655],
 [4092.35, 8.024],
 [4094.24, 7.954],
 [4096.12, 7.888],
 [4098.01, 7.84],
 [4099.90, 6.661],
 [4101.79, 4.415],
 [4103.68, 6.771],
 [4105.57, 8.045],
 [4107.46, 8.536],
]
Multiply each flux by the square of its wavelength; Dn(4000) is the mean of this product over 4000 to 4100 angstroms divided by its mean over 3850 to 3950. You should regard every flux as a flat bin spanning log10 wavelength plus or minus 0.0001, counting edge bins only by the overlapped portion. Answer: 1.5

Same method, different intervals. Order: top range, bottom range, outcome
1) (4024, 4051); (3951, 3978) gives 1.71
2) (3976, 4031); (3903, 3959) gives 1.48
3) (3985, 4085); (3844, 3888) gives 1.33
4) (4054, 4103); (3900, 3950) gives 1.59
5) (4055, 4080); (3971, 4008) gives 1.11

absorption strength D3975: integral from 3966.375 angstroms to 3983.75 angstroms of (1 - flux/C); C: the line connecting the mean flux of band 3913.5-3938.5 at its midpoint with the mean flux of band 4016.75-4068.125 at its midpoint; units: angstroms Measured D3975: 3.2 angstroms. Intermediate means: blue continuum 4.19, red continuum 7.44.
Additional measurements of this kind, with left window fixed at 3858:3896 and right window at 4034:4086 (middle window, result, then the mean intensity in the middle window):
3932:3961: 6.83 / 4.97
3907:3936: 6.16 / 4.9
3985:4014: -2.16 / 7.45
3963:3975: 7.07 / 2.74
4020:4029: -0.57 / 7.61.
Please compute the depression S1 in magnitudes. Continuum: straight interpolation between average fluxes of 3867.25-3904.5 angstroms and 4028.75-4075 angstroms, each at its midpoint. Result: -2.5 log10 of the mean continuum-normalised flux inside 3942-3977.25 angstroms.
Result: 0.31 mag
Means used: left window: 5.88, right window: 7.43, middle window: 4.9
